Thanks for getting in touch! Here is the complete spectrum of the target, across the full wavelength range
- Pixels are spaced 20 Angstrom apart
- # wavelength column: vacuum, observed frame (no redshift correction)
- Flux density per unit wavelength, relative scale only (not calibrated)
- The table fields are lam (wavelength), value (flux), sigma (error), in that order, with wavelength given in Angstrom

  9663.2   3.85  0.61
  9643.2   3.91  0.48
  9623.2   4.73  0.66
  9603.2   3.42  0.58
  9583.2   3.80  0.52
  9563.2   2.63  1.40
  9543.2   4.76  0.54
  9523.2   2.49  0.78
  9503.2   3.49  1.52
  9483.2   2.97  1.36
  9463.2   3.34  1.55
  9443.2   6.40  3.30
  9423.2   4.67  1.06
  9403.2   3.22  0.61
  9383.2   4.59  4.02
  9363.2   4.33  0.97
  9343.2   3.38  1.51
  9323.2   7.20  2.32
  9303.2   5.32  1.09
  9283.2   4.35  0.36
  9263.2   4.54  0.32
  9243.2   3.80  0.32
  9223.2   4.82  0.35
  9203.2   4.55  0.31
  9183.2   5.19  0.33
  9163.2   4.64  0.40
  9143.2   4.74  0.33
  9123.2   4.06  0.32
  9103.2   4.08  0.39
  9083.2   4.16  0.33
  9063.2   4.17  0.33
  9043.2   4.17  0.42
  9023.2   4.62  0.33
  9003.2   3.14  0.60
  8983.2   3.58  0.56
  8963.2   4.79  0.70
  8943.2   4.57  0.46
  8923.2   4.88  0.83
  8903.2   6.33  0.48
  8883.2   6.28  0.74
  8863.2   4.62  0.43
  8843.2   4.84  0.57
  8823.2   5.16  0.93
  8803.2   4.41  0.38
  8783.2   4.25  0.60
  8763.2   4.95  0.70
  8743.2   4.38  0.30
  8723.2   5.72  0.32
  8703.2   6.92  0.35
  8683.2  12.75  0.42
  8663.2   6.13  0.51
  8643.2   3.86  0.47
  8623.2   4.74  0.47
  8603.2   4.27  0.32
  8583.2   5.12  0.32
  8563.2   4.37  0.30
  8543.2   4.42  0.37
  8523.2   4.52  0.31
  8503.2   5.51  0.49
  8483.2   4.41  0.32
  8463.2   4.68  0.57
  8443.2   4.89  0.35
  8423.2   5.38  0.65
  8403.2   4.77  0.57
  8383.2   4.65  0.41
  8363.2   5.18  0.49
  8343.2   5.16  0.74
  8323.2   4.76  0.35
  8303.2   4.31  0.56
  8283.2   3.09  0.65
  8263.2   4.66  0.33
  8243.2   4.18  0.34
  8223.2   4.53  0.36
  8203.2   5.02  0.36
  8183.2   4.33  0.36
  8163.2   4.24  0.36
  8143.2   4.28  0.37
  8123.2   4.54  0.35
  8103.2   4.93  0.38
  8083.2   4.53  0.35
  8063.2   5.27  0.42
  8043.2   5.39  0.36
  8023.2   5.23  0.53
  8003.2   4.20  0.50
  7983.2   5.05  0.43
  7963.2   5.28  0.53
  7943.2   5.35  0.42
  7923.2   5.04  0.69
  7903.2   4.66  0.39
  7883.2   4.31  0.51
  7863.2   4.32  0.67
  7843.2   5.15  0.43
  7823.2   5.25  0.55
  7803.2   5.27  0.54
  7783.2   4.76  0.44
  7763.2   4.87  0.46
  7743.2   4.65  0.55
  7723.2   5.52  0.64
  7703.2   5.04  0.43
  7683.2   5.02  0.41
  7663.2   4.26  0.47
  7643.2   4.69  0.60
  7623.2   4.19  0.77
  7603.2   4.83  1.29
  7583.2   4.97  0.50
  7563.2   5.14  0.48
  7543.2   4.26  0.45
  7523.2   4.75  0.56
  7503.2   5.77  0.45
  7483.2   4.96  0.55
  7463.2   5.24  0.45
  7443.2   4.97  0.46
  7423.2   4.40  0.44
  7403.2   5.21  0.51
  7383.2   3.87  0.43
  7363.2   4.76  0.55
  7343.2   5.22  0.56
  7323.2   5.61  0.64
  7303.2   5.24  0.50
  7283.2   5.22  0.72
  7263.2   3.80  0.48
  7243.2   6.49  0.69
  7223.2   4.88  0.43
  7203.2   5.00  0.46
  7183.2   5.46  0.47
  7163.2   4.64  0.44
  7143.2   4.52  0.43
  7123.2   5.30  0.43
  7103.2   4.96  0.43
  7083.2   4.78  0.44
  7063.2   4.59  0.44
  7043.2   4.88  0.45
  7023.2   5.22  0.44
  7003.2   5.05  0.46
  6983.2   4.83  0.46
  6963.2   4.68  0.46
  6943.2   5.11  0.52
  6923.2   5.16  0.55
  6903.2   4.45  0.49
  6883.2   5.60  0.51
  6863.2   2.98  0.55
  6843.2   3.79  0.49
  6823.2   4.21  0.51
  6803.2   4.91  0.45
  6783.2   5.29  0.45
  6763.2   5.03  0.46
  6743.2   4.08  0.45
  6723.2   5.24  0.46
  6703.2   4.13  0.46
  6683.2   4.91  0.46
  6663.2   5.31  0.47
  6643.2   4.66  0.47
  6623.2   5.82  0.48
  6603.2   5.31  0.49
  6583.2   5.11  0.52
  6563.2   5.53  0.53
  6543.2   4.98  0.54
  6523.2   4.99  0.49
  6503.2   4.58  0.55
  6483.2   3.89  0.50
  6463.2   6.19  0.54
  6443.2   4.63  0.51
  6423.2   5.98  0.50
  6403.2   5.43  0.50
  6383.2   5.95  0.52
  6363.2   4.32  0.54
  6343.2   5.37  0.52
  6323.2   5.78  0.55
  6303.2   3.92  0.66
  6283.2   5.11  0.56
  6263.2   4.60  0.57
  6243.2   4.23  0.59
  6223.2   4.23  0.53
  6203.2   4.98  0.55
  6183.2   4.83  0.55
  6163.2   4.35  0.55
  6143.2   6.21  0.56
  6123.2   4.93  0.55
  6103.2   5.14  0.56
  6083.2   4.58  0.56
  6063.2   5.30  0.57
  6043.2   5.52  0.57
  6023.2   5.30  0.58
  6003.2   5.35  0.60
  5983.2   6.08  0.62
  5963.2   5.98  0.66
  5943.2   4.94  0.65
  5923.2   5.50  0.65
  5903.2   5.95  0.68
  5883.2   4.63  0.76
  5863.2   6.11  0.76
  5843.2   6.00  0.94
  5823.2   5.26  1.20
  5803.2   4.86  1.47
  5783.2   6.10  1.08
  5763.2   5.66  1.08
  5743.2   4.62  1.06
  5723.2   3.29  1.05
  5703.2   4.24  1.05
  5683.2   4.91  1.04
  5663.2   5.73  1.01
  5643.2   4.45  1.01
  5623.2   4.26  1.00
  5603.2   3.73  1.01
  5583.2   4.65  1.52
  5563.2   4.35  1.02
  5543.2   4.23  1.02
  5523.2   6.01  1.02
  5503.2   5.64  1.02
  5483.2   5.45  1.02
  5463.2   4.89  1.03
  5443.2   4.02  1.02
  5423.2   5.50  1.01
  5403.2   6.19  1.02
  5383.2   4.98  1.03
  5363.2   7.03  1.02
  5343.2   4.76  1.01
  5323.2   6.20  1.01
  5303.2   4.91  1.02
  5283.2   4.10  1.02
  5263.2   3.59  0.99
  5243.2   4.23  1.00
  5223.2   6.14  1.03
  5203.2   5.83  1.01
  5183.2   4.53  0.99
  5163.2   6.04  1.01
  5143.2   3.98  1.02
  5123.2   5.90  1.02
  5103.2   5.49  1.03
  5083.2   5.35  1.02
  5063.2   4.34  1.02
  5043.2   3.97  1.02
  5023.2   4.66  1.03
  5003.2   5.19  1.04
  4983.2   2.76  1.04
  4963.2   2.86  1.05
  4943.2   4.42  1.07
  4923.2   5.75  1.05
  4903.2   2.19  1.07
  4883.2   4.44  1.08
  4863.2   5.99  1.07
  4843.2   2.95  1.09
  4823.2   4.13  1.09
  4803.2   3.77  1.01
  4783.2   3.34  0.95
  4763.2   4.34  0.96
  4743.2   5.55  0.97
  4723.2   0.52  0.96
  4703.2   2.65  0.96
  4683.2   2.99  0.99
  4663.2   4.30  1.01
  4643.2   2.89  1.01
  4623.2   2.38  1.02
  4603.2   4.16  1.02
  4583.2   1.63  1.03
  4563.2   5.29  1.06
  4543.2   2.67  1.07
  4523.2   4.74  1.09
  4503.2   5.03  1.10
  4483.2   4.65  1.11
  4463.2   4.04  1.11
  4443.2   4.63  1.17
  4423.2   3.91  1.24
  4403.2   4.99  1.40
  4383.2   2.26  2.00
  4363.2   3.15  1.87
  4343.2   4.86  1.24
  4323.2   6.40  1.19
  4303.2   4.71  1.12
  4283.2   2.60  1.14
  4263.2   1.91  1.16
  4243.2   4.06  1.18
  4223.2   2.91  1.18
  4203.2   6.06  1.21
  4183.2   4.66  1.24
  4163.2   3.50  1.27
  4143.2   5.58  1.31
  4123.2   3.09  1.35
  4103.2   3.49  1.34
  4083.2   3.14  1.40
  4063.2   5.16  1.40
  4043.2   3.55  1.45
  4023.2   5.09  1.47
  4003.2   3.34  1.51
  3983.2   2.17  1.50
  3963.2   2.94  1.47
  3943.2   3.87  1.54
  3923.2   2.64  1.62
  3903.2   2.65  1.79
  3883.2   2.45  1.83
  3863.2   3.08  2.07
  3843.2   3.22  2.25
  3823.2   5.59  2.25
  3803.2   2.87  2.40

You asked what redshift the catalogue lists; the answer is 0.323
